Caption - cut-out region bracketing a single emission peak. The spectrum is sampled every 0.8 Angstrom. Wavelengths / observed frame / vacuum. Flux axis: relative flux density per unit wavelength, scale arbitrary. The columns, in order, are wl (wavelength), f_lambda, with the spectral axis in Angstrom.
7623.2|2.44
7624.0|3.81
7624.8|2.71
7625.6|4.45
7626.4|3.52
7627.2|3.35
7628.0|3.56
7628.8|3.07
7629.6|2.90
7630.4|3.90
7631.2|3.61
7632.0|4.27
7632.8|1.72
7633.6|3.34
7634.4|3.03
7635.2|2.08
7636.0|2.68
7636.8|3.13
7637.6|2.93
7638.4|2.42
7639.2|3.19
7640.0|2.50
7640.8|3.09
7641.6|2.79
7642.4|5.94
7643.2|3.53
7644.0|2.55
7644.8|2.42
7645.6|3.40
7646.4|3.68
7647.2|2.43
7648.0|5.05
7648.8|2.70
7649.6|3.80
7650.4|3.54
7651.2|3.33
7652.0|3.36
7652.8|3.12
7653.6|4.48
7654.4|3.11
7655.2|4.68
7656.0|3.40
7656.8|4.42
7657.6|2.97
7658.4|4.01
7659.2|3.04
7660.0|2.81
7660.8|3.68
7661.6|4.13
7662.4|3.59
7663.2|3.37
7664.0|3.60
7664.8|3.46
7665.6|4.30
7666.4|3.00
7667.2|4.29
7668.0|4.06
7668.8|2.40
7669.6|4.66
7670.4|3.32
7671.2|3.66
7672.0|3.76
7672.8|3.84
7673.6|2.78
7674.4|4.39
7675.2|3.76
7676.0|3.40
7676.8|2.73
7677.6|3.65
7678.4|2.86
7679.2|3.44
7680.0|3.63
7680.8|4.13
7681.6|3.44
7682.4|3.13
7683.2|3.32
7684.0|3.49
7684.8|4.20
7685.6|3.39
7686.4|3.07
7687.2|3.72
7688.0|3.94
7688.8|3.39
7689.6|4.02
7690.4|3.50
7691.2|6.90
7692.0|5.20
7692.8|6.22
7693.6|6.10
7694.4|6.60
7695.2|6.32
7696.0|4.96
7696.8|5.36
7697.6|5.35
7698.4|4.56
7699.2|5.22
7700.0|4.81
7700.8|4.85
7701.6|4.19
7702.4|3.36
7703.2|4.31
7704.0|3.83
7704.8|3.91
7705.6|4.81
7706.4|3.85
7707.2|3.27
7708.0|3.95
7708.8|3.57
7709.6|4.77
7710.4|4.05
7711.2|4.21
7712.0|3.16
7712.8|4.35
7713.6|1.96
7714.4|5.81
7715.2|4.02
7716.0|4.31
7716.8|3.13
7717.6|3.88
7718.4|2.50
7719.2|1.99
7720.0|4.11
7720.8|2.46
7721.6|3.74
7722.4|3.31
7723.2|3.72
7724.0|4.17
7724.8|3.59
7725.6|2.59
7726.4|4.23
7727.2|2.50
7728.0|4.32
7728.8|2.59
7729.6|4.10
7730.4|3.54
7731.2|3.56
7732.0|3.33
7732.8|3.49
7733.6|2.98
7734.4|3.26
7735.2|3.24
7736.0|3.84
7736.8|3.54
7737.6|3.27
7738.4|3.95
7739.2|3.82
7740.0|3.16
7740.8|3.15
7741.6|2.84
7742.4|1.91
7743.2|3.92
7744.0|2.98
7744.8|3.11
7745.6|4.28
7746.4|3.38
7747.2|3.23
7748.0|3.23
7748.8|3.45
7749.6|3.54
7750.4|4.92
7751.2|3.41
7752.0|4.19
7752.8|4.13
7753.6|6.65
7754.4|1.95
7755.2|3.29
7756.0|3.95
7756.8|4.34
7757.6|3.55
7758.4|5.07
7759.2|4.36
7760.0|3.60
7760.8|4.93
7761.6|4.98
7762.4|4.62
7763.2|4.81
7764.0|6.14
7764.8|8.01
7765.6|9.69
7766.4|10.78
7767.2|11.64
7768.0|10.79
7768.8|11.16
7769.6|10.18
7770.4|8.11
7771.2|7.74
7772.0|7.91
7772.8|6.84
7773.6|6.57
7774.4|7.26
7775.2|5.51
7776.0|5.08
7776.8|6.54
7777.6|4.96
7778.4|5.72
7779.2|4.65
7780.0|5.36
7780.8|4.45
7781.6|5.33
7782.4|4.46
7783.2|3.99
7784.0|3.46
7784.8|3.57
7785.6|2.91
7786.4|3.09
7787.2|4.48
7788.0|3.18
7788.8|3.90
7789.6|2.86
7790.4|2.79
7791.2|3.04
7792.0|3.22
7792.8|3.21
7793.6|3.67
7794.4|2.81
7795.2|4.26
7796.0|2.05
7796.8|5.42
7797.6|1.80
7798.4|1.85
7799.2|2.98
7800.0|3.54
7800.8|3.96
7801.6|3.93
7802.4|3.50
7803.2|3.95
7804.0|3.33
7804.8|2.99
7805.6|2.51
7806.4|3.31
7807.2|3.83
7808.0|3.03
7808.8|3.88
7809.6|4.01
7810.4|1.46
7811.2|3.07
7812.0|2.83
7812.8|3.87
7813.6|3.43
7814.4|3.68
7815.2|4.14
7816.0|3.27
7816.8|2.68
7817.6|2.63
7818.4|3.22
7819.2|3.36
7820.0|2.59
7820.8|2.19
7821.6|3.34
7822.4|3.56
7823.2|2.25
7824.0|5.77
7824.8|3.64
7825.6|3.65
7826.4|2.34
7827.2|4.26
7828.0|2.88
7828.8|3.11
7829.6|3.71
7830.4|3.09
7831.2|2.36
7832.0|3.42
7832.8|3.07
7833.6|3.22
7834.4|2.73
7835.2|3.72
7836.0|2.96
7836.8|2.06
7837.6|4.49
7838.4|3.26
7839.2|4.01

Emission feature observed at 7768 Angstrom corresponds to [O III] 5007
